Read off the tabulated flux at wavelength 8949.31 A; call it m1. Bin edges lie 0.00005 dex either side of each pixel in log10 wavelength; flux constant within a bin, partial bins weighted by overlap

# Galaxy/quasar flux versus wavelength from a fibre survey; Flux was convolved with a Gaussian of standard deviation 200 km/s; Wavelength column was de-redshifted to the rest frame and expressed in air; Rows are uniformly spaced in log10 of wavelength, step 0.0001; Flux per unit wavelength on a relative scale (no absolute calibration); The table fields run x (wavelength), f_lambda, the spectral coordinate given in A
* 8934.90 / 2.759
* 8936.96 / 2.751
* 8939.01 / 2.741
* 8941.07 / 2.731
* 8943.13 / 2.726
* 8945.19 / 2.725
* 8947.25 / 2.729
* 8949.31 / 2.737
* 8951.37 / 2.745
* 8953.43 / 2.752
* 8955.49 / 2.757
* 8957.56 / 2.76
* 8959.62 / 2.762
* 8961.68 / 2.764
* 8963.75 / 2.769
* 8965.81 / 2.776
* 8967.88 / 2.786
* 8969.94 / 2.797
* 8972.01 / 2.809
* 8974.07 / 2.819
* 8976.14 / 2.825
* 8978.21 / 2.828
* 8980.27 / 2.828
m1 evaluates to 2.737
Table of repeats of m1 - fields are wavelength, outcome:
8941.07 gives 2.731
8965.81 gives 2.776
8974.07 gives 2.819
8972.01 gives 2.809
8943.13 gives 2.726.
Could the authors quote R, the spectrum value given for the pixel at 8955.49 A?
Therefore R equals 2.757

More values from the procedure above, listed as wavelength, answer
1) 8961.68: 2.764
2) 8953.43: 2.752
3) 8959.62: 2.762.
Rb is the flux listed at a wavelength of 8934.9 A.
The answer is 2.759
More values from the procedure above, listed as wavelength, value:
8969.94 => 2.797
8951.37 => 2.745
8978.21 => 2.828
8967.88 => 2.786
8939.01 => 2.741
